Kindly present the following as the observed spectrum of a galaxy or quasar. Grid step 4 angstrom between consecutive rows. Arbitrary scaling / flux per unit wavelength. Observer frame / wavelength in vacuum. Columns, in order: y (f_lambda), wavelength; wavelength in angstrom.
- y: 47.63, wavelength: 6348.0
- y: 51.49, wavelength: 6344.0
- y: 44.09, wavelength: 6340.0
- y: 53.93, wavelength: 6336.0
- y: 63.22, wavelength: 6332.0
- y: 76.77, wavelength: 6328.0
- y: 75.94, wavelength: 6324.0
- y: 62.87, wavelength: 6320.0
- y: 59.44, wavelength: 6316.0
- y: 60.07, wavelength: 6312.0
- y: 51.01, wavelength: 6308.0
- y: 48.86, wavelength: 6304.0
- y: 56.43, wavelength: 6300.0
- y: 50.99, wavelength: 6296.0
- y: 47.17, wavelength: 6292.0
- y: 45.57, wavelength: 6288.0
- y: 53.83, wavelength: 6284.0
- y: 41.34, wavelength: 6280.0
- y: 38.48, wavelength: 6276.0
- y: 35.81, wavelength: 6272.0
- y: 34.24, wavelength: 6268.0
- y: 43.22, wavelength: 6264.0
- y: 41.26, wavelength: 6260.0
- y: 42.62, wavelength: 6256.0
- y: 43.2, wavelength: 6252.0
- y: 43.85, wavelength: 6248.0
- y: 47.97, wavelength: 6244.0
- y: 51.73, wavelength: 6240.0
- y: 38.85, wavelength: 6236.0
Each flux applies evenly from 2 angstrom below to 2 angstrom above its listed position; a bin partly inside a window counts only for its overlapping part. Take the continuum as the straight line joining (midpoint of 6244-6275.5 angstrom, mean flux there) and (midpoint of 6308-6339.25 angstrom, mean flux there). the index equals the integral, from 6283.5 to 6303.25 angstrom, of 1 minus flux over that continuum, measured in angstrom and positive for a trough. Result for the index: 0.8 angstrom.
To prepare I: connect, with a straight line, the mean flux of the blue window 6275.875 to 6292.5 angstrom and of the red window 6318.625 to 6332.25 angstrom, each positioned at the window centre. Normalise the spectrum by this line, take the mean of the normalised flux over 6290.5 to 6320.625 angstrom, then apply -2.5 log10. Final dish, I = 0.08 mag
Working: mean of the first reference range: 45.9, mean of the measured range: 54.4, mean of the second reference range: 70.8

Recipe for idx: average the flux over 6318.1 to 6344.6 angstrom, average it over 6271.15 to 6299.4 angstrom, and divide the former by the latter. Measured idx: 1.4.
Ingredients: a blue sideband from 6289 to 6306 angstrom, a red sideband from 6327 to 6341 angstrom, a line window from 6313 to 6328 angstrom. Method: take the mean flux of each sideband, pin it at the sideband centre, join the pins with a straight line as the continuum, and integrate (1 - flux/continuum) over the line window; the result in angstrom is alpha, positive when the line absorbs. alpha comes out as -2.9 angstrom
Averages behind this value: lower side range 50.6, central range 67.1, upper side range 59.4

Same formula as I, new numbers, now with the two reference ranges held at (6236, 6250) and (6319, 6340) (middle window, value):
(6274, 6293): 0.215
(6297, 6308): 0.132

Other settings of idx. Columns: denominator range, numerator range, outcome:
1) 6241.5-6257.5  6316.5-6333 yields 1.55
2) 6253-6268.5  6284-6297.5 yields 1.18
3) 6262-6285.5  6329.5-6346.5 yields 1.31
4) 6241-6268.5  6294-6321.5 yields 1.29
